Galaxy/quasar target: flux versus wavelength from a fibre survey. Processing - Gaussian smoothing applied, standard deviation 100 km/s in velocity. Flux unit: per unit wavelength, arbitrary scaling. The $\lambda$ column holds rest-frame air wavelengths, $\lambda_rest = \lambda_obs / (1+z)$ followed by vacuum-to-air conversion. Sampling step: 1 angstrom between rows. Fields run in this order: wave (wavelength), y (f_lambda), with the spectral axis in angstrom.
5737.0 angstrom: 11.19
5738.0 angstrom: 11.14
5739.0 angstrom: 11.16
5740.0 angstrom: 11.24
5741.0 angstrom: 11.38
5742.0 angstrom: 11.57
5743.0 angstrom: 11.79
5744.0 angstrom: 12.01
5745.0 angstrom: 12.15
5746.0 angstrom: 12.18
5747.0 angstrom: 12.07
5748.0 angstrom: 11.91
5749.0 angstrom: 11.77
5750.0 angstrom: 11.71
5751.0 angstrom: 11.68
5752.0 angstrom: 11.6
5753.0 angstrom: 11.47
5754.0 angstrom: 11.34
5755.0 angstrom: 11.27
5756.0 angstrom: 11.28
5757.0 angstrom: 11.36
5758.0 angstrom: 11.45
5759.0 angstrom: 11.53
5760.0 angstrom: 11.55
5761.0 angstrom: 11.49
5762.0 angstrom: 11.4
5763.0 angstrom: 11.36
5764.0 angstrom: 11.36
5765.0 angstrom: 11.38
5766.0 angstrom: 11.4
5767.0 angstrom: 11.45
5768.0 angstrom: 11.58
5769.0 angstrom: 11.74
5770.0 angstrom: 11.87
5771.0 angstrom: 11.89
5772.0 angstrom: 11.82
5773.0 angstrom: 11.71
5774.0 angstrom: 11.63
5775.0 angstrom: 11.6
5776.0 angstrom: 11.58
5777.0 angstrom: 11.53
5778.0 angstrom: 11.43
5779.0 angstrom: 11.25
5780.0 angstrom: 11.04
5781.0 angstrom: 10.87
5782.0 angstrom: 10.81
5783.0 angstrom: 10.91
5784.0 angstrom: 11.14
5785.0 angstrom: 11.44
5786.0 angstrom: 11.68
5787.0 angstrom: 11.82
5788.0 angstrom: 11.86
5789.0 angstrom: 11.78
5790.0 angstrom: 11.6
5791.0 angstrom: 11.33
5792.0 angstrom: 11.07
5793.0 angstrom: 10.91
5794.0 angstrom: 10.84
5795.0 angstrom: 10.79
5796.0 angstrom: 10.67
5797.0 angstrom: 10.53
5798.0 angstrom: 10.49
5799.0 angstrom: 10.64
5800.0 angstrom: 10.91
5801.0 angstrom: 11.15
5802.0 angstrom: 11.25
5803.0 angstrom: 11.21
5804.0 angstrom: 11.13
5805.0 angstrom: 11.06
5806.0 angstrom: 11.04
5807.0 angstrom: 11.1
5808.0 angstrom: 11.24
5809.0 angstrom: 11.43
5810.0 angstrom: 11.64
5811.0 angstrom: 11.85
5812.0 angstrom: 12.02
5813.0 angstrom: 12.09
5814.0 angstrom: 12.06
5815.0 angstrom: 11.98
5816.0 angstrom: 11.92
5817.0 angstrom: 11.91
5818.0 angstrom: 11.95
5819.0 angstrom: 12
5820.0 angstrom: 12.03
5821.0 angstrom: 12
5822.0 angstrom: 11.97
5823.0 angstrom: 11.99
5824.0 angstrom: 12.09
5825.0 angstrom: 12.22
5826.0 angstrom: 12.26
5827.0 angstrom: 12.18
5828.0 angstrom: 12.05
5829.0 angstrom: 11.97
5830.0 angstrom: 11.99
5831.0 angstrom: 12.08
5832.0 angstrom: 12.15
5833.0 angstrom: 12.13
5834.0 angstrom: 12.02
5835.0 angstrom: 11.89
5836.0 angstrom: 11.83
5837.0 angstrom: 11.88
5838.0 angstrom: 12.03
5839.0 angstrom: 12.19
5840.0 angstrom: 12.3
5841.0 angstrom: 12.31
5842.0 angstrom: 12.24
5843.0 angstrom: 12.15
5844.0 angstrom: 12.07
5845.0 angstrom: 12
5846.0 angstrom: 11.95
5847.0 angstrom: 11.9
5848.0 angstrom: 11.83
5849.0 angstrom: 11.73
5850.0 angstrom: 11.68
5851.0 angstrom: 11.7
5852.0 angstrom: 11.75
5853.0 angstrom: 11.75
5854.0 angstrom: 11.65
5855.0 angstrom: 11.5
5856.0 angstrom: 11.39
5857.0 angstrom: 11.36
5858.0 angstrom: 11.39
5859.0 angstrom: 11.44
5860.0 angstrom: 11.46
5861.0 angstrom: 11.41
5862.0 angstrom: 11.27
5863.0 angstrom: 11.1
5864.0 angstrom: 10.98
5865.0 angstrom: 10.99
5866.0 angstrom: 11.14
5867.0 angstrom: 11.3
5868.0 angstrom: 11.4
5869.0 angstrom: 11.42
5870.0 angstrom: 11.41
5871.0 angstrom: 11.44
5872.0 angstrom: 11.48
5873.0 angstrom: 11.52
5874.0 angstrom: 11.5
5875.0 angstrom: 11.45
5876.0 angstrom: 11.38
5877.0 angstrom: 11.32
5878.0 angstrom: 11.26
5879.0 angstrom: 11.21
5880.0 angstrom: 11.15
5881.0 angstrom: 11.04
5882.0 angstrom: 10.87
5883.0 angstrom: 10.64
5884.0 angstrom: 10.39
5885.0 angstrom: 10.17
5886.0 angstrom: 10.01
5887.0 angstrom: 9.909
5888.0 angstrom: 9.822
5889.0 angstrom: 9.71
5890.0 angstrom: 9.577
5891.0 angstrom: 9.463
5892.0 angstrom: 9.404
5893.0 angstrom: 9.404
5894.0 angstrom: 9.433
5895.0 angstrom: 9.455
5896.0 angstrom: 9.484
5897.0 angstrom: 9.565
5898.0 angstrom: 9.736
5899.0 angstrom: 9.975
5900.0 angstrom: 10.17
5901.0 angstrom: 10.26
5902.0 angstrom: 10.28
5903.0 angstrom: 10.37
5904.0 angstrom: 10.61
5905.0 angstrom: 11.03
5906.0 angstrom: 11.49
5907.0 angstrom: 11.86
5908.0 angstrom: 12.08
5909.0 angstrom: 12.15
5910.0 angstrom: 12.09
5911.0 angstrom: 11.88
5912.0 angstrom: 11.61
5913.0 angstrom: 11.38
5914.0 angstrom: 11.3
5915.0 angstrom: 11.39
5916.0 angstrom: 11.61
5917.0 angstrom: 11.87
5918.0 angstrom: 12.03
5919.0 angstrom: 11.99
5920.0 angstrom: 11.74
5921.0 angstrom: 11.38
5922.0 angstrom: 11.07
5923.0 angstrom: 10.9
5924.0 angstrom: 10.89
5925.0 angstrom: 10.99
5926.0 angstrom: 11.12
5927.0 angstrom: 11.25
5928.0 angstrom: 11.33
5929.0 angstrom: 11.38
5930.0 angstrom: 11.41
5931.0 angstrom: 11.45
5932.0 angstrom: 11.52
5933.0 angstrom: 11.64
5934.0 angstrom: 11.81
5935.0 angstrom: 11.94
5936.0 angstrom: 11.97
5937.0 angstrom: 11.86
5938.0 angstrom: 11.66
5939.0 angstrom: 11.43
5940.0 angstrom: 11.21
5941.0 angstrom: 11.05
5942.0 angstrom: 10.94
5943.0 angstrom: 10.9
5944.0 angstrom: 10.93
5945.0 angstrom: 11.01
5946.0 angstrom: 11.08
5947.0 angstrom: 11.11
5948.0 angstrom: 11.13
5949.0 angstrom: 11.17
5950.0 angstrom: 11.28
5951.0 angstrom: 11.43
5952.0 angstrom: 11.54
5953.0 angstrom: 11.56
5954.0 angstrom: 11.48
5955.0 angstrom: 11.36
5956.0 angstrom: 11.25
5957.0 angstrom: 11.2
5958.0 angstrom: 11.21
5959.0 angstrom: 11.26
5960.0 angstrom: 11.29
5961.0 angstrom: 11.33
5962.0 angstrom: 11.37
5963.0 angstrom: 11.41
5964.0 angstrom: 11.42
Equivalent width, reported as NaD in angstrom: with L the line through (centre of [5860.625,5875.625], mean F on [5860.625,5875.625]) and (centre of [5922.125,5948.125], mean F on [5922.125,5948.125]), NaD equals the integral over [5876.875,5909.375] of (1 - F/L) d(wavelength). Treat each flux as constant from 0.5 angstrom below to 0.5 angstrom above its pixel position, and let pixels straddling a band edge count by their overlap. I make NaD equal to 2.7 angstrom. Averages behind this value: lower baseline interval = 11.3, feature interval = 10.4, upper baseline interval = 11.3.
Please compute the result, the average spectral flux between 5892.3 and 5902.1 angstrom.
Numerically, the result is 9.75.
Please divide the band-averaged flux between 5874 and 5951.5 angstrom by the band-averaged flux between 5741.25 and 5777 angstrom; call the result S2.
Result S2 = 0.9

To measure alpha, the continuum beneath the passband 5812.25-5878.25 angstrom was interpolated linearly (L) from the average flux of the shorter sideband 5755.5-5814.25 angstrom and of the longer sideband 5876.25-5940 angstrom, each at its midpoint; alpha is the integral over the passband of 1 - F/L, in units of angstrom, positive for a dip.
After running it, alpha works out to -3.6 angstrom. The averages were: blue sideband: 11.4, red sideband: 10.9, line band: 11.8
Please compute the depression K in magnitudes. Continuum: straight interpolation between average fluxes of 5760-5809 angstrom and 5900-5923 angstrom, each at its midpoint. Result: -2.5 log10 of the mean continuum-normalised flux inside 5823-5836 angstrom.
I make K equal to -0.07 mag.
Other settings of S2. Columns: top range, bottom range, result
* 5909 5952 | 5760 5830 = 0.99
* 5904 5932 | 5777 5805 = 1.03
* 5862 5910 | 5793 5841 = 0.92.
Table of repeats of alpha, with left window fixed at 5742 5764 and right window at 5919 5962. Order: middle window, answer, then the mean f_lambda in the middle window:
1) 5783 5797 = 0.4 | 11.3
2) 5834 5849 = -0.7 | 12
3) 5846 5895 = 1.9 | 11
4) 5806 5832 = -0.9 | 11.9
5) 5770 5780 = 0.0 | 11.6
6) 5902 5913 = -0.1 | 11.5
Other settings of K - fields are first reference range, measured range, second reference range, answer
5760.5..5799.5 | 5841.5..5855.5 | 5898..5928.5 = -0.053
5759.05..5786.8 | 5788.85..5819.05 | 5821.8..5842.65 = 0.043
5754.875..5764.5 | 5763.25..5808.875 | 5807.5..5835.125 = 0.035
